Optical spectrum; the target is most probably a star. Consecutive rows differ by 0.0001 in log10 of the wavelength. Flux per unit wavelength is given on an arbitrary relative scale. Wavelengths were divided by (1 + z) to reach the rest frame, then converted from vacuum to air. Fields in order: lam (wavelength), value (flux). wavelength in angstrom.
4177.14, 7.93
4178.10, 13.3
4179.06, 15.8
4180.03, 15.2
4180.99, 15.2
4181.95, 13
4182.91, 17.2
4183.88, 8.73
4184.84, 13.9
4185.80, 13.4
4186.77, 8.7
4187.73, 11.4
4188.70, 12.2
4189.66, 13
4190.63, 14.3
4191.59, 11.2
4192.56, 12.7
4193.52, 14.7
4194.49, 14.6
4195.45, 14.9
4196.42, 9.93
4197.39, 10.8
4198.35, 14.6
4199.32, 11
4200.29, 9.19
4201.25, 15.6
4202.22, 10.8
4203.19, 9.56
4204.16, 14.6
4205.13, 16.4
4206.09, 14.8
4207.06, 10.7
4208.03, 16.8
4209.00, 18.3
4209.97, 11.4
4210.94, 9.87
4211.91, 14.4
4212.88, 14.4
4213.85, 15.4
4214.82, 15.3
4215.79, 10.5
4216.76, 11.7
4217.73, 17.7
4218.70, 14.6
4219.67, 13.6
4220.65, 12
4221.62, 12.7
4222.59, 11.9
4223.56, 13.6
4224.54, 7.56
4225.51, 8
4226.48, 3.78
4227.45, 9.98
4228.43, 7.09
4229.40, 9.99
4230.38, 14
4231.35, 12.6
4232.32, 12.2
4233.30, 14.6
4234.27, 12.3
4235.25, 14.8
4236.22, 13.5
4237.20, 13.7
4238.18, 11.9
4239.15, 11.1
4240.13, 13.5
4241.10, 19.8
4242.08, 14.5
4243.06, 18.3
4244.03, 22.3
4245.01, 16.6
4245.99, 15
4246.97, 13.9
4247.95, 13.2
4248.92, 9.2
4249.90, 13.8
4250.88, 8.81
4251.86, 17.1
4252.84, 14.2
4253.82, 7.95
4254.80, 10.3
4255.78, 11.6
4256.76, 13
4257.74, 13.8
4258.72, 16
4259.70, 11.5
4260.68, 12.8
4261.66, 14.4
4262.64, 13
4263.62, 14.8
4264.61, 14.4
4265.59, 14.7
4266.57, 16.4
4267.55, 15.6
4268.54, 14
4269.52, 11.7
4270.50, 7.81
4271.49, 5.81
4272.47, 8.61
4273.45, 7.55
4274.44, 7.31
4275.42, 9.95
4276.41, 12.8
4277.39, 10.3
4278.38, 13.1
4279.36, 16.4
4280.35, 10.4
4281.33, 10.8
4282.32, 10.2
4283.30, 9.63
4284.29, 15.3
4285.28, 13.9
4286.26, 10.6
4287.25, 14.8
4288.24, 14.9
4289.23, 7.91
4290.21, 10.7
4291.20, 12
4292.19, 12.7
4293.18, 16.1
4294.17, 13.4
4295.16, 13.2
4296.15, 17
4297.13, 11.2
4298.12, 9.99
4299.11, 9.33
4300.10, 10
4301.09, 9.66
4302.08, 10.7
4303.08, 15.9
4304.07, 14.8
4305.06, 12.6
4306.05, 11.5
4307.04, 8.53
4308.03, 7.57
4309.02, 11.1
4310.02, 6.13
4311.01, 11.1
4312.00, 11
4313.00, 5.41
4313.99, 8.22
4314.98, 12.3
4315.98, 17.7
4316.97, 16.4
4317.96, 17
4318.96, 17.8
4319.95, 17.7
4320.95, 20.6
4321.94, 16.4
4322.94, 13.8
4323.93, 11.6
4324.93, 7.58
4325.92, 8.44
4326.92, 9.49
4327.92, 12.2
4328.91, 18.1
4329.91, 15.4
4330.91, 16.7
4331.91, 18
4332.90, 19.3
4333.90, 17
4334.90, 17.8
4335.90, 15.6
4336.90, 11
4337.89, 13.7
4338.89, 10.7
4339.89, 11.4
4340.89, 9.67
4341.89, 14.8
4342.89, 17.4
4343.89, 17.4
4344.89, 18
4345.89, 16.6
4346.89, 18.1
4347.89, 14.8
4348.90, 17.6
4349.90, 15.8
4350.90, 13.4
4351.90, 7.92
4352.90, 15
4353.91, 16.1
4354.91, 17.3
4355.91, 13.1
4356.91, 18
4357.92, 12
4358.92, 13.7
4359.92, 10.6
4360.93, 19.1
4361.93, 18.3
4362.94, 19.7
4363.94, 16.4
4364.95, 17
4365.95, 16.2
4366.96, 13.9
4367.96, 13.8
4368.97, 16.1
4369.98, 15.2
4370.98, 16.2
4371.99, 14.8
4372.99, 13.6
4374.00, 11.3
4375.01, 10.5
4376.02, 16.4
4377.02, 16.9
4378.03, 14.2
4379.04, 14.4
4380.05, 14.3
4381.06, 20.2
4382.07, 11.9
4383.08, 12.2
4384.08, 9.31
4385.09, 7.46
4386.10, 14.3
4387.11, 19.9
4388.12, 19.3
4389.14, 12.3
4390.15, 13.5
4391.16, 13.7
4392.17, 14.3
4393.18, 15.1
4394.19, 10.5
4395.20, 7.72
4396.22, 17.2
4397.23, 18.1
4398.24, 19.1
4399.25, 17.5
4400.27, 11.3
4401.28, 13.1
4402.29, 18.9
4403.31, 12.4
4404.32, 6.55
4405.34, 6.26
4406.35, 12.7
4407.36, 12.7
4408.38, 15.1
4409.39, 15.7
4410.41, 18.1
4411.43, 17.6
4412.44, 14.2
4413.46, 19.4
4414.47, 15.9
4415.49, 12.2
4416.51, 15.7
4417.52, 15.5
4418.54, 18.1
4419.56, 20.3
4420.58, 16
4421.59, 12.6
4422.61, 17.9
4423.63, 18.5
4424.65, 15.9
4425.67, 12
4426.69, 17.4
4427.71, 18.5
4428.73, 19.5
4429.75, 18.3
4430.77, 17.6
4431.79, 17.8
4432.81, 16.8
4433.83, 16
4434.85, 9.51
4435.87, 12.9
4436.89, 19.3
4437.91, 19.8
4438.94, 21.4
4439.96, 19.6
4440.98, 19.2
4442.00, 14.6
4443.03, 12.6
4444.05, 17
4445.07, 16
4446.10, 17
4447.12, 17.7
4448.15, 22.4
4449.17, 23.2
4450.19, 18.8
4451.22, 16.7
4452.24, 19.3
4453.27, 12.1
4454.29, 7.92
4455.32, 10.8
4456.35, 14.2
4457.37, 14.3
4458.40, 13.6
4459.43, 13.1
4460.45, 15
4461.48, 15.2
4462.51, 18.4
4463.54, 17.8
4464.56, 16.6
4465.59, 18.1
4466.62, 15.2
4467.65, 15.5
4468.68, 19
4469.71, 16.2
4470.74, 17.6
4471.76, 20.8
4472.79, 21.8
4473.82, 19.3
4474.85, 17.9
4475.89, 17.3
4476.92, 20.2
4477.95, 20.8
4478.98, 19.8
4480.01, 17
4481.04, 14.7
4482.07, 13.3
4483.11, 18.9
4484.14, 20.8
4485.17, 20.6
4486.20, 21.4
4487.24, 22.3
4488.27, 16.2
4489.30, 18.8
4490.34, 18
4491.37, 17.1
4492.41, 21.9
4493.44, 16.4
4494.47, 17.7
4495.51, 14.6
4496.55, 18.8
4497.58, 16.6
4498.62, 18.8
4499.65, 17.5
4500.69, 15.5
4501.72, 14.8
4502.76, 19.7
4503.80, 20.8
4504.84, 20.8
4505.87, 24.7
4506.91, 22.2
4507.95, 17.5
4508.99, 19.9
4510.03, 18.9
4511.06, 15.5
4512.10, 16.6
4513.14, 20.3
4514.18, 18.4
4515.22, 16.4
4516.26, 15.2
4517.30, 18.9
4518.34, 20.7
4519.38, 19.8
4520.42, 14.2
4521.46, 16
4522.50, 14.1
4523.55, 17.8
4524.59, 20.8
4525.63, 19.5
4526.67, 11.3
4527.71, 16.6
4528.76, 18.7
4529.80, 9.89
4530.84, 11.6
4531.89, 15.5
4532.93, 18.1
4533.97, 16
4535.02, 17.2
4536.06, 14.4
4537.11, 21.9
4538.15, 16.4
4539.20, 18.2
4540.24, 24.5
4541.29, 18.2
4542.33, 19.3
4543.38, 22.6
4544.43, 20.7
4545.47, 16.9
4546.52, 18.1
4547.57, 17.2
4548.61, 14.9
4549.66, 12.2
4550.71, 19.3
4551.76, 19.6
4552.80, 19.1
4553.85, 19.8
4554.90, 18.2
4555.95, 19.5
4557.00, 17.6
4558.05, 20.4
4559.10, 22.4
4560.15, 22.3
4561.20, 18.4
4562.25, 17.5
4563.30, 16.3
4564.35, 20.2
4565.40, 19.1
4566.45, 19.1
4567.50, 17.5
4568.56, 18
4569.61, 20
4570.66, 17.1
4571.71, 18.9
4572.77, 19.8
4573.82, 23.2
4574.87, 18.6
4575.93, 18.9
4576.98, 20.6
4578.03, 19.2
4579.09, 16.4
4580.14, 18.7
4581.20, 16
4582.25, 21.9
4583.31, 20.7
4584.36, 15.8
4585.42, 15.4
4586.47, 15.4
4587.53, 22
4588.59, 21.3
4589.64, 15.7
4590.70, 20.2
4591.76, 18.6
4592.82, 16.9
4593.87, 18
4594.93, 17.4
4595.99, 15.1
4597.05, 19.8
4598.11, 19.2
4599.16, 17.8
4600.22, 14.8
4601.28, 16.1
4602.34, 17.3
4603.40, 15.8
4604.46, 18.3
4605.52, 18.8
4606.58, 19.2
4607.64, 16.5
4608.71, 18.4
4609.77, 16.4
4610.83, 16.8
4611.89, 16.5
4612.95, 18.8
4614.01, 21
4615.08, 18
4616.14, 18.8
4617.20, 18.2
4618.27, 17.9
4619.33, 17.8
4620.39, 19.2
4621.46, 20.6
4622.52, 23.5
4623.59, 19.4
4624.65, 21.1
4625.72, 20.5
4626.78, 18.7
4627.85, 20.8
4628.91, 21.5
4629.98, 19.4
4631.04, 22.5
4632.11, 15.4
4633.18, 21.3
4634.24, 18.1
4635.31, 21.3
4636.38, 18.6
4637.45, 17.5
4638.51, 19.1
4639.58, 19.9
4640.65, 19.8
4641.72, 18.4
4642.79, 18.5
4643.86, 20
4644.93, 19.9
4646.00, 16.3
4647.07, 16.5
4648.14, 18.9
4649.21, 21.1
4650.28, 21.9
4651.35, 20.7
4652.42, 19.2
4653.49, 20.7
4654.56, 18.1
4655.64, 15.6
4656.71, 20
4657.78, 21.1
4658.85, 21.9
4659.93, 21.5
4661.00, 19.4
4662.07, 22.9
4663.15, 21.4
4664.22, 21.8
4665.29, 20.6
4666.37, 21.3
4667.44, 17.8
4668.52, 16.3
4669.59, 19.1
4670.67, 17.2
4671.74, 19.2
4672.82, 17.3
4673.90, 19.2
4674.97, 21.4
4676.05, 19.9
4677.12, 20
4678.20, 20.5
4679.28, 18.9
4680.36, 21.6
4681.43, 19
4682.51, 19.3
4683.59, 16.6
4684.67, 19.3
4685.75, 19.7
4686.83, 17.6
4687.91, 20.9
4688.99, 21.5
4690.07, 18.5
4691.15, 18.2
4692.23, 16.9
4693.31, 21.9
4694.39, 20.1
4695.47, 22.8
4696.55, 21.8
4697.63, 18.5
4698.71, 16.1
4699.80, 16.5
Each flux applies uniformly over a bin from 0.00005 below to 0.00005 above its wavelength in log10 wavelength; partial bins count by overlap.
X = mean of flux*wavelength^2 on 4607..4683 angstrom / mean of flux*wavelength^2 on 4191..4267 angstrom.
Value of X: 1.79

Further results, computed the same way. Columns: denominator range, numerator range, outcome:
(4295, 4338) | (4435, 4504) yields 1.42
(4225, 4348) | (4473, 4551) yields 1.54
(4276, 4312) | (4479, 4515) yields 1.71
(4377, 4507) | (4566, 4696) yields 1.26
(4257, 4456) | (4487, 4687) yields 1.45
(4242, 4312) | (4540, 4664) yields 1.78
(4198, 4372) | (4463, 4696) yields 1.60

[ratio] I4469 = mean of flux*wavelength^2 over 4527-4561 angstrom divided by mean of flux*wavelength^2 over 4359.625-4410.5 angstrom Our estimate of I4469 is 1.3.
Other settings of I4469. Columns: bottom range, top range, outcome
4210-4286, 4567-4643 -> 1.74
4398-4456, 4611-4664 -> 1.34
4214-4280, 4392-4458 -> 1.35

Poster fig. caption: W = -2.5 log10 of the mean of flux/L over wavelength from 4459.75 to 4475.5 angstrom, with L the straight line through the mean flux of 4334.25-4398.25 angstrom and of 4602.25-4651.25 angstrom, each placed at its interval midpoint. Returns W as -0.08 mag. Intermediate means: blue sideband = 14.7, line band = 17.6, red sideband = 19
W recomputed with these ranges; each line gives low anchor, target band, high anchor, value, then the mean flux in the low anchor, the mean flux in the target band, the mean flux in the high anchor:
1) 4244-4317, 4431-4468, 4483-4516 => 0.06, 12.1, 16.3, 18.7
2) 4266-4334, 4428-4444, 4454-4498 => -0.05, 12.4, 17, 17.3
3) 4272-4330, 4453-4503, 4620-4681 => -0.08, 12.1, 17.2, 19.7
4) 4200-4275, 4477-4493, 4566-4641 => -0.12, 12.8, 18.8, 18.7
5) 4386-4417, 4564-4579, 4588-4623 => -0.10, 14.5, 19.2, 18.1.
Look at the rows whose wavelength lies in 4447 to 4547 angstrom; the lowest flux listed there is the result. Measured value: 7.92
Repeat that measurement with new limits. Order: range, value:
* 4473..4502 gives 13.3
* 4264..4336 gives 5.41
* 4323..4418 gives 6.26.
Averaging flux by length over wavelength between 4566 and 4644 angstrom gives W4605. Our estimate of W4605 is 18.7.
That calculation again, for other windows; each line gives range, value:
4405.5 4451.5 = 16.7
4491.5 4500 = 17.8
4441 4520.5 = 17.6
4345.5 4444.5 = 15.2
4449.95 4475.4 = 16.2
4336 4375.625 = 14.8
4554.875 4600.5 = 18.7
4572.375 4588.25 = 18.9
